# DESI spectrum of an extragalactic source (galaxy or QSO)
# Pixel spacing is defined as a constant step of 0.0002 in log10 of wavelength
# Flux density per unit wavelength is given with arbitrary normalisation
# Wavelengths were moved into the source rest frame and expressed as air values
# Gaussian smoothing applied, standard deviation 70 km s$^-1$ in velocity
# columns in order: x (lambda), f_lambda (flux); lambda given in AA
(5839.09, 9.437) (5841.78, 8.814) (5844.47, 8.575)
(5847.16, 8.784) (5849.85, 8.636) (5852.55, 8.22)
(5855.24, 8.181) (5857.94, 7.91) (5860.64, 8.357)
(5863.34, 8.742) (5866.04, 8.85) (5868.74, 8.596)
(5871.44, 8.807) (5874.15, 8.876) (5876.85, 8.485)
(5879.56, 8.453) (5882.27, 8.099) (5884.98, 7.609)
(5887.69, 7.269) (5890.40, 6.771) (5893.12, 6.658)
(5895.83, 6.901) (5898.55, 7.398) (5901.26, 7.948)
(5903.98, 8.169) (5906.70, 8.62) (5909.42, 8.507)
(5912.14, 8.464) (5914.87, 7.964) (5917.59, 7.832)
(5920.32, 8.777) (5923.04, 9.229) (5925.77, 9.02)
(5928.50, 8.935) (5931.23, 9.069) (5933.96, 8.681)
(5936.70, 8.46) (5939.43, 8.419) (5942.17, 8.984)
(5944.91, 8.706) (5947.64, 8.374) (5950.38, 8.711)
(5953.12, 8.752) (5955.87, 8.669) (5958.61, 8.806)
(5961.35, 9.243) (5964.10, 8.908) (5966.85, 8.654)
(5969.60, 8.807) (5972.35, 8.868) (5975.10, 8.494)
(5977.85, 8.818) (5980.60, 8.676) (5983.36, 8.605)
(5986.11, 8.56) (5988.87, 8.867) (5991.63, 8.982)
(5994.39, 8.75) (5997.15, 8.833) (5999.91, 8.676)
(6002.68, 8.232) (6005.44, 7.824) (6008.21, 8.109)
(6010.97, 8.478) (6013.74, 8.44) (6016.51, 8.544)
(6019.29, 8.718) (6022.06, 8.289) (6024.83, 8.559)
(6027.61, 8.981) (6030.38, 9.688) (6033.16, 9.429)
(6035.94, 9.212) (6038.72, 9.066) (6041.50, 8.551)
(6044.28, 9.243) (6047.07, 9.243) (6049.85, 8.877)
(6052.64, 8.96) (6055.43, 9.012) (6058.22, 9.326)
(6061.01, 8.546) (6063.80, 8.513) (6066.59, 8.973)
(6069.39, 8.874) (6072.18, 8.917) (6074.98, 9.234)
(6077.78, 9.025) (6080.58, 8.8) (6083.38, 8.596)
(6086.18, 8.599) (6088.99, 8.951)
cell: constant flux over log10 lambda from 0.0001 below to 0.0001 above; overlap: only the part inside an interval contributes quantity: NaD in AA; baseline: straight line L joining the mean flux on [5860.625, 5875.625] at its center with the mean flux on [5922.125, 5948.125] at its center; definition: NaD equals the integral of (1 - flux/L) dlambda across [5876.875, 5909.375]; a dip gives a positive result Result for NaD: 3.9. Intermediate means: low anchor 8.74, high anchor 8.79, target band 7.7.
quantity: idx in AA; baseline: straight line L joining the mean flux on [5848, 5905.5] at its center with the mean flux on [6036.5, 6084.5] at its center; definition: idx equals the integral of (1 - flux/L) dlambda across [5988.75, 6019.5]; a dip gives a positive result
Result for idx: 0.51 AA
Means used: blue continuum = 8.05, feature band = 8.52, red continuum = 8.93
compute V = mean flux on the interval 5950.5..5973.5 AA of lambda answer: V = 8.83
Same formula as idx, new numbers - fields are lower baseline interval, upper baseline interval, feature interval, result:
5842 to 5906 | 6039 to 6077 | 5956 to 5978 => -0.7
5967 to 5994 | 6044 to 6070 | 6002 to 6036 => 0.8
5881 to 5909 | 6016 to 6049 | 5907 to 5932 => -2.6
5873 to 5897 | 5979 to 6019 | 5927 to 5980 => -3.6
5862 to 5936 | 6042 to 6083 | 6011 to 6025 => 0.4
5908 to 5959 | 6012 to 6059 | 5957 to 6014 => 0.9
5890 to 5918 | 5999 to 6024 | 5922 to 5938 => -2.0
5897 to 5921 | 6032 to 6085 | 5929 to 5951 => -0.9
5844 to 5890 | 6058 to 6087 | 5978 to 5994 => -0.2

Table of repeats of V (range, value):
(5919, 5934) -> 8.98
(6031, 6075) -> 9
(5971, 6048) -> 8.74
